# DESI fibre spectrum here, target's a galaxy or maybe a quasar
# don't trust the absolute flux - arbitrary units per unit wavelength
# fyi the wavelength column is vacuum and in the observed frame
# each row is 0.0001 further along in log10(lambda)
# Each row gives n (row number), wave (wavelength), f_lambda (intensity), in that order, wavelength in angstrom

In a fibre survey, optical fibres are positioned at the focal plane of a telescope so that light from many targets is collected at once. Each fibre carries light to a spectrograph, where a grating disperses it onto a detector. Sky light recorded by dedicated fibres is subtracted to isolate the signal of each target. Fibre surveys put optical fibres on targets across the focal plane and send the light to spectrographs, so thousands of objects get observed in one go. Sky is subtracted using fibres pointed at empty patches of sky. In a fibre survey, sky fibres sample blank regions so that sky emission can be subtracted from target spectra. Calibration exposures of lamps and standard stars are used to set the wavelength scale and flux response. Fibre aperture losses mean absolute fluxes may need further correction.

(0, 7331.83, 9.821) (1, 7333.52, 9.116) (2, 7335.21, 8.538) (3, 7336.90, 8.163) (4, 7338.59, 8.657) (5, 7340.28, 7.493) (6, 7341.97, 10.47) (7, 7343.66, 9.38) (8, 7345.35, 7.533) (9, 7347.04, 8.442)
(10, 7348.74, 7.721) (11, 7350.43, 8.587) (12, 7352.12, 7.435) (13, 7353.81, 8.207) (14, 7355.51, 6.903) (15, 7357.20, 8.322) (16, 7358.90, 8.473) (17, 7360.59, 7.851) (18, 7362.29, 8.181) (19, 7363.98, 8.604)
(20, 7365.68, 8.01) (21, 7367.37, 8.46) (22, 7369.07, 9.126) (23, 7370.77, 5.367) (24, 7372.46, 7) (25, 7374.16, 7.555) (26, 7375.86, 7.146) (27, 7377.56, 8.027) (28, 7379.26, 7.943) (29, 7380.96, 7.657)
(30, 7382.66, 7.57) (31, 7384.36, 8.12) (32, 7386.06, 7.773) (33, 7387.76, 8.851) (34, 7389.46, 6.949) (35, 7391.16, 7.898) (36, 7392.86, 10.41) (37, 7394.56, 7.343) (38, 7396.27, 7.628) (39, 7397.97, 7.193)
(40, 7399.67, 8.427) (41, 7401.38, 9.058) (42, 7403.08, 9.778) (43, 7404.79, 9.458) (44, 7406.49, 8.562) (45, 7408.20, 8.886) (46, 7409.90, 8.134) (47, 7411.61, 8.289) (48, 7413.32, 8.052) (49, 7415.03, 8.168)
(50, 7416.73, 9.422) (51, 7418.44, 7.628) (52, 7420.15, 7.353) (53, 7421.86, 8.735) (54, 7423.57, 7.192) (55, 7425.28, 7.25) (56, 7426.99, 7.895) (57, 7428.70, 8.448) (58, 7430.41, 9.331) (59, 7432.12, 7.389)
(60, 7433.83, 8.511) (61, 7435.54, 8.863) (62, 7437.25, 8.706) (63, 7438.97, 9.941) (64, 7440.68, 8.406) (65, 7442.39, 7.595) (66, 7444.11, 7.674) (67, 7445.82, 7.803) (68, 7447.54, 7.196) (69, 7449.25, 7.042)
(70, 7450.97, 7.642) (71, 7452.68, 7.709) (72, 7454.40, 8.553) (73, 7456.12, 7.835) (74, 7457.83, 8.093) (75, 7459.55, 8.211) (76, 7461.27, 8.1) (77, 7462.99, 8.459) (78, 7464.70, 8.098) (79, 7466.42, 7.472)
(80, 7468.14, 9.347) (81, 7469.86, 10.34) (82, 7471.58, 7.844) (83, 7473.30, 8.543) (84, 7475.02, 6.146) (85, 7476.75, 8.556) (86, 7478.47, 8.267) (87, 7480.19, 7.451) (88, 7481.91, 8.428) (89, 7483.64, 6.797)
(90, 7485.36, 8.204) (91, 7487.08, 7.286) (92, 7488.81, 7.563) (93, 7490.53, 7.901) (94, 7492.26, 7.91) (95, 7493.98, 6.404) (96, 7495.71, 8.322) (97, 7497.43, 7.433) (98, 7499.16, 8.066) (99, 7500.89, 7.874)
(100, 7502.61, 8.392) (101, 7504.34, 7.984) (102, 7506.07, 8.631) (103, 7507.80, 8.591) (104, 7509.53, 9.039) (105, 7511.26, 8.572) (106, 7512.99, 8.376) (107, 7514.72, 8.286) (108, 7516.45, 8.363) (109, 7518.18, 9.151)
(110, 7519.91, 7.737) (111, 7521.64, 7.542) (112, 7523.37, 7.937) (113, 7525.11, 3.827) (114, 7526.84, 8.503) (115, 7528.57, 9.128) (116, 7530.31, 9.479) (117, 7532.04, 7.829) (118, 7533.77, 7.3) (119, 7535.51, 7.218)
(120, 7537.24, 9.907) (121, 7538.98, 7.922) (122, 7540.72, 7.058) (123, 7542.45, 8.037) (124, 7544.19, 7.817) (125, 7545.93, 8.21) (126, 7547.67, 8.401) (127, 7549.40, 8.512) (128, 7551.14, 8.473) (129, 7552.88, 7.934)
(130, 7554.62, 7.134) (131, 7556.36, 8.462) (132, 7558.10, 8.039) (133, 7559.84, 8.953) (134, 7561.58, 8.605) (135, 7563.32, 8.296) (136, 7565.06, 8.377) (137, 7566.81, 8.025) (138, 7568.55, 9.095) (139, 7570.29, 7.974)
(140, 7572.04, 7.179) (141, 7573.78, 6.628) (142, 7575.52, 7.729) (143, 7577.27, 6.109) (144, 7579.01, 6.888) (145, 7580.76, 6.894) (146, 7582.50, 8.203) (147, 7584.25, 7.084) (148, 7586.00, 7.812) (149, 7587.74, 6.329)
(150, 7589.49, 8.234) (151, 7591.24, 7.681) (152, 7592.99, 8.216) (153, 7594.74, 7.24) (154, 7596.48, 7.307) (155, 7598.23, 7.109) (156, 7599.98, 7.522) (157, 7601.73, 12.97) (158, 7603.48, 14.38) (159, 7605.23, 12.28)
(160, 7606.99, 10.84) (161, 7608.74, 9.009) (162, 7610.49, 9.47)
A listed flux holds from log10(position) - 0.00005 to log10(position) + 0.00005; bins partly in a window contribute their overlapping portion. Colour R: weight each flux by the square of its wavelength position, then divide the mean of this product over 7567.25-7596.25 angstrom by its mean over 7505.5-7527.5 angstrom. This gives 0.95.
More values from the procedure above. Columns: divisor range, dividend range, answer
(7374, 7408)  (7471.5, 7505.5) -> 0.97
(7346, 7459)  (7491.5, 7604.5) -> 1.04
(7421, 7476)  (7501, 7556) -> 1.02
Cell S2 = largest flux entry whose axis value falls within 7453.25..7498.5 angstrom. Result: 10.34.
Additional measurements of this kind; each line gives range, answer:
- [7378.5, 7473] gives 10.41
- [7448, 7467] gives 8.553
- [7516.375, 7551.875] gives 9.907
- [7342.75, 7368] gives 9.38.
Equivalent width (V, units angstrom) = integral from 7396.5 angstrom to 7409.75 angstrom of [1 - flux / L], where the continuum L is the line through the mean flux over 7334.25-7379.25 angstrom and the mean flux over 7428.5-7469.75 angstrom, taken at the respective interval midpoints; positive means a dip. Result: -0.9 angstrom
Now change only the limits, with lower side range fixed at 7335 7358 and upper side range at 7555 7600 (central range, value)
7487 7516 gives -0.68 angstrom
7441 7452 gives 0.65 angstrom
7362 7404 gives 0.88 angstrom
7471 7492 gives 0.47 angstrom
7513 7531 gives -0.39 angstrom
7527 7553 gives -1.50 angstrom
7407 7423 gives -0.37 angstrom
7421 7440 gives -0.78 angstrom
